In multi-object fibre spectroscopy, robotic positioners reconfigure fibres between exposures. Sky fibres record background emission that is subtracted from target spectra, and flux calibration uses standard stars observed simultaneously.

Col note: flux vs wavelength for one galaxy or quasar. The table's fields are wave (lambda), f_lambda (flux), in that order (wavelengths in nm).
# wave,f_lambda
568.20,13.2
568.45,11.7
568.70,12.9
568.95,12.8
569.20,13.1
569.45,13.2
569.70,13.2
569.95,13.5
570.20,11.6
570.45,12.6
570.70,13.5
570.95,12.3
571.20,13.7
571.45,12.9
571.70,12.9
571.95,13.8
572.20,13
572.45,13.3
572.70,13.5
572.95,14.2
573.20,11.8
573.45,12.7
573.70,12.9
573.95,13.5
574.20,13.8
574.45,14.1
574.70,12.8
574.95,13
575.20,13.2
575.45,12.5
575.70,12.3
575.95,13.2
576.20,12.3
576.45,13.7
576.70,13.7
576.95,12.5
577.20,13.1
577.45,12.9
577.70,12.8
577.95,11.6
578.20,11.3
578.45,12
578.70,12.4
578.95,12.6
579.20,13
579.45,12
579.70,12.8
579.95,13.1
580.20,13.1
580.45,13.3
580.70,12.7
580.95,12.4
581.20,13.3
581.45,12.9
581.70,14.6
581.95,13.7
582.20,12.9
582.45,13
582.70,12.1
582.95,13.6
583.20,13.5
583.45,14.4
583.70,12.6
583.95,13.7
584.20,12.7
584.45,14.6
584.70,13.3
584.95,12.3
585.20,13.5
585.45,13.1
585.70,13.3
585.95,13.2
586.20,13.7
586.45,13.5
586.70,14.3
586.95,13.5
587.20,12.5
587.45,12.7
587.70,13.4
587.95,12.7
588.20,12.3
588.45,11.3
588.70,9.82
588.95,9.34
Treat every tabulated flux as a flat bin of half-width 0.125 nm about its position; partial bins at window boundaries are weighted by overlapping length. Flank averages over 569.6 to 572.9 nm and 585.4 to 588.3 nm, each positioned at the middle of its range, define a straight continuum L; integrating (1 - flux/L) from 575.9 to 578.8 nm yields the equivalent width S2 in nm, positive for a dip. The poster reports 0.114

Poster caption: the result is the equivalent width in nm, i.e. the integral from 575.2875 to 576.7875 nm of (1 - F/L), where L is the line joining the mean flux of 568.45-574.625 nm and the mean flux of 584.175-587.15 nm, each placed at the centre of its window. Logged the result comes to 0.03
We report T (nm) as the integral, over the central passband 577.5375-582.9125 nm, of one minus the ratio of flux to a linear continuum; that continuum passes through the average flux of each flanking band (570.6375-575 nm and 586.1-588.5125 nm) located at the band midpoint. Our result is 0.15 nm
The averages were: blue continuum 13.2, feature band 12.8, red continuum 13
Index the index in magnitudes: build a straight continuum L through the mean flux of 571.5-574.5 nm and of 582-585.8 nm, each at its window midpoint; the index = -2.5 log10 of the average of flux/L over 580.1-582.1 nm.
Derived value 0.00 mag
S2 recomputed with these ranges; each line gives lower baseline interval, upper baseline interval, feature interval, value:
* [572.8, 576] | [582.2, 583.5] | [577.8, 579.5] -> 0.13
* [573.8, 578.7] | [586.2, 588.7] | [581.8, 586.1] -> -0.16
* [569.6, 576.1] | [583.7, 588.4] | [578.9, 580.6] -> 0.04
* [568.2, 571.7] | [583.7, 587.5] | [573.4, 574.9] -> -0.04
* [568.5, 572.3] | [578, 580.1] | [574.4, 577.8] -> -0.11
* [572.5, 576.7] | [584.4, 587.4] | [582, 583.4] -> 0.02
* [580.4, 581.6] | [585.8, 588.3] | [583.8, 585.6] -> -0.03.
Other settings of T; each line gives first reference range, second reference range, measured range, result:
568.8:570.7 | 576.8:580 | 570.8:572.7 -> -0.05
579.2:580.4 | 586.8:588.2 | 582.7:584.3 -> -0.06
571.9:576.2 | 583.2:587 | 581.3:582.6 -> 0.00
